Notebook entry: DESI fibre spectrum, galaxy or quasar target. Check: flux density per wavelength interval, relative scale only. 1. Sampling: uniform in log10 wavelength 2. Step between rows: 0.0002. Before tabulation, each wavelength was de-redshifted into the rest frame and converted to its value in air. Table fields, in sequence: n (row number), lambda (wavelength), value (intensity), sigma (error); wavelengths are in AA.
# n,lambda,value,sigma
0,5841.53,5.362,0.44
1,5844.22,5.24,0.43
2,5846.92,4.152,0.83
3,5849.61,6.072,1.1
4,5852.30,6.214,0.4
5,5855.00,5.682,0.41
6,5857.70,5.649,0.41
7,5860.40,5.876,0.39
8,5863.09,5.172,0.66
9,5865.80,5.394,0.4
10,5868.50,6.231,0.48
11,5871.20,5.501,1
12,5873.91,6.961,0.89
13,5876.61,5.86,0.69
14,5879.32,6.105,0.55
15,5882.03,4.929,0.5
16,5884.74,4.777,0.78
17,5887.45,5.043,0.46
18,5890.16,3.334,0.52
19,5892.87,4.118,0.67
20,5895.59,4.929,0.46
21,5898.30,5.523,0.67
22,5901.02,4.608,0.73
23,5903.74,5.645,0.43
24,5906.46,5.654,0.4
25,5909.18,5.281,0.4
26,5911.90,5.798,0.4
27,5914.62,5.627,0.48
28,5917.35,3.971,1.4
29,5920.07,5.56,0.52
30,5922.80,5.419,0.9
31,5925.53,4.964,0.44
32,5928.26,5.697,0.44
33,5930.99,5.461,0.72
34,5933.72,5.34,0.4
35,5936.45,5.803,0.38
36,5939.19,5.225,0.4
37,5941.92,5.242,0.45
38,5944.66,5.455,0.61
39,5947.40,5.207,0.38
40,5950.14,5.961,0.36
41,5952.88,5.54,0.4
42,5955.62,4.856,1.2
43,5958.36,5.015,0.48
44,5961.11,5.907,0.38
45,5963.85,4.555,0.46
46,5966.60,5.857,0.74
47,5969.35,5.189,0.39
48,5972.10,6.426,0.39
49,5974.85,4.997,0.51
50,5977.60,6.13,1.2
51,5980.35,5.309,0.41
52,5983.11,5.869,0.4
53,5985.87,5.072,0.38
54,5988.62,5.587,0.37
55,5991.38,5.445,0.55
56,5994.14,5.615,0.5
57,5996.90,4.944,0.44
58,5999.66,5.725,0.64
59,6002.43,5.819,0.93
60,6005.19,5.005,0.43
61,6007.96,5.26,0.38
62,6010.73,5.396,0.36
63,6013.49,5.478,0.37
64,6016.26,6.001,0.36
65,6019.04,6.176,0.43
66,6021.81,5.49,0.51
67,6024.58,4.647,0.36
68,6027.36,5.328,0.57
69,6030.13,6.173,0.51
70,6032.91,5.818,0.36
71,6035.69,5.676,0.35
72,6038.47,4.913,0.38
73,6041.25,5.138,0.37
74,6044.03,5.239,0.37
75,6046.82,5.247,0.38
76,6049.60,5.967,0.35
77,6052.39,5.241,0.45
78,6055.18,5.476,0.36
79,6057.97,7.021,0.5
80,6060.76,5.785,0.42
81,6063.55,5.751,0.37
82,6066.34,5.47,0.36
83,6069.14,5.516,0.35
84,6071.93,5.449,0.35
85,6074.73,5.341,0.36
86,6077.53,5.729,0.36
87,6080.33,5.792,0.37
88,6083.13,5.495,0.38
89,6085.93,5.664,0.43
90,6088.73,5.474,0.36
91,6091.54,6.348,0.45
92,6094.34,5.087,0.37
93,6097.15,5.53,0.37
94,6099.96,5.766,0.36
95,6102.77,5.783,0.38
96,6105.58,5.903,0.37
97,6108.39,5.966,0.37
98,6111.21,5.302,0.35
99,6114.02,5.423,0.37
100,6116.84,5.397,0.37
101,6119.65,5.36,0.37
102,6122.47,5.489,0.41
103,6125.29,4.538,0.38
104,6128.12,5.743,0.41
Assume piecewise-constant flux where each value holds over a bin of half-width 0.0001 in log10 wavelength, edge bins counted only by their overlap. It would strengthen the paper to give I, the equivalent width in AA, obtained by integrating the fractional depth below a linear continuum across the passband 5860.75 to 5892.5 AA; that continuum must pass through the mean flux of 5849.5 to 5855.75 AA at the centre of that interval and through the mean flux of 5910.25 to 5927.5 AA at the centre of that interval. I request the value 2.0 AA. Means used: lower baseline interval 6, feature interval 5.37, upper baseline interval 5.24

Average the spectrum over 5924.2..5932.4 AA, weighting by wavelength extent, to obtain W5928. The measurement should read 5.38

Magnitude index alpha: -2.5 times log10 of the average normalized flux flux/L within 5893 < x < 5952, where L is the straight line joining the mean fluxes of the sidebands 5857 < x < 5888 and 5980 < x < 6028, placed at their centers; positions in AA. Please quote 0.048 mag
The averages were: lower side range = 5.64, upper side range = 5.46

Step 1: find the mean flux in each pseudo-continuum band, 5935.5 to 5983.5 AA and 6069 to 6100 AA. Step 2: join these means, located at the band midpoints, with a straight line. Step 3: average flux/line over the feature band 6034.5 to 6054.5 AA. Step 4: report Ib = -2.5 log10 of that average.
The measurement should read 0.041 mag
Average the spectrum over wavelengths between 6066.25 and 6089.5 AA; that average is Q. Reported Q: 5.55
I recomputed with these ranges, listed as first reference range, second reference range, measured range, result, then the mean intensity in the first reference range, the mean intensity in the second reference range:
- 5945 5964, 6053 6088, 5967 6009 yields -0.43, 5.35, 5.69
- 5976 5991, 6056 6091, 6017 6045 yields 0.87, 5.58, 5.72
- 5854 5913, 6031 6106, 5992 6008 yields 0.33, 5.36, 5.62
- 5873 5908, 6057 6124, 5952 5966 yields 0.35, 5.17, 5.65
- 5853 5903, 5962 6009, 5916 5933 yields 0.64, 5.33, 5.47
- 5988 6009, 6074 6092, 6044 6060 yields -0.46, 5.42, 5.67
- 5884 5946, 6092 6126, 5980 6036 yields -2.03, 5.16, 5.51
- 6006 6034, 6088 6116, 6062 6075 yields 0.22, 5.56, 5.66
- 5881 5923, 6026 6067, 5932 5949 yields -0.73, 5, 5.62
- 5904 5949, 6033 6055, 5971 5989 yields -0.82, 5.37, 5.38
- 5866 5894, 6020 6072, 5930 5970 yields 0.22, 5.3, 5.55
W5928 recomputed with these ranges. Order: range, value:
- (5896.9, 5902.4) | 5.07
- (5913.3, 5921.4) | 5.05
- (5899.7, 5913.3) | 5.4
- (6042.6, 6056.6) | 5.43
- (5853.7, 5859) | 5.66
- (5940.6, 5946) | 5.35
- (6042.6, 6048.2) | 5.24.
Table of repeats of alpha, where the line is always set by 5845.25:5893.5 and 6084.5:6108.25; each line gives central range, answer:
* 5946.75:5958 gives 0.029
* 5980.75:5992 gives 0.017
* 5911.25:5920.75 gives 0.060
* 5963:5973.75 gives 0.001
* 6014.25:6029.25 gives 0.012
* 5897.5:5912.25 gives 0.014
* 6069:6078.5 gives 0.035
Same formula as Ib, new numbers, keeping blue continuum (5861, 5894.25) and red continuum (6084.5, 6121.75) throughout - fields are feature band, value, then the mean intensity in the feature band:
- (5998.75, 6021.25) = -0.02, 5.6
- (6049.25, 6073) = -0.03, 5.74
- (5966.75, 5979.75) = -0.05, 5.68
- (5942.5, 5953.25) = -0.02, 5.52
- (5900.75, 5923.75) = 0.01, 5.31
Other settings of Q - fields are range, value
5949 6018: 5.48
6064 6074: 5.49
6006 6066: 5.57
